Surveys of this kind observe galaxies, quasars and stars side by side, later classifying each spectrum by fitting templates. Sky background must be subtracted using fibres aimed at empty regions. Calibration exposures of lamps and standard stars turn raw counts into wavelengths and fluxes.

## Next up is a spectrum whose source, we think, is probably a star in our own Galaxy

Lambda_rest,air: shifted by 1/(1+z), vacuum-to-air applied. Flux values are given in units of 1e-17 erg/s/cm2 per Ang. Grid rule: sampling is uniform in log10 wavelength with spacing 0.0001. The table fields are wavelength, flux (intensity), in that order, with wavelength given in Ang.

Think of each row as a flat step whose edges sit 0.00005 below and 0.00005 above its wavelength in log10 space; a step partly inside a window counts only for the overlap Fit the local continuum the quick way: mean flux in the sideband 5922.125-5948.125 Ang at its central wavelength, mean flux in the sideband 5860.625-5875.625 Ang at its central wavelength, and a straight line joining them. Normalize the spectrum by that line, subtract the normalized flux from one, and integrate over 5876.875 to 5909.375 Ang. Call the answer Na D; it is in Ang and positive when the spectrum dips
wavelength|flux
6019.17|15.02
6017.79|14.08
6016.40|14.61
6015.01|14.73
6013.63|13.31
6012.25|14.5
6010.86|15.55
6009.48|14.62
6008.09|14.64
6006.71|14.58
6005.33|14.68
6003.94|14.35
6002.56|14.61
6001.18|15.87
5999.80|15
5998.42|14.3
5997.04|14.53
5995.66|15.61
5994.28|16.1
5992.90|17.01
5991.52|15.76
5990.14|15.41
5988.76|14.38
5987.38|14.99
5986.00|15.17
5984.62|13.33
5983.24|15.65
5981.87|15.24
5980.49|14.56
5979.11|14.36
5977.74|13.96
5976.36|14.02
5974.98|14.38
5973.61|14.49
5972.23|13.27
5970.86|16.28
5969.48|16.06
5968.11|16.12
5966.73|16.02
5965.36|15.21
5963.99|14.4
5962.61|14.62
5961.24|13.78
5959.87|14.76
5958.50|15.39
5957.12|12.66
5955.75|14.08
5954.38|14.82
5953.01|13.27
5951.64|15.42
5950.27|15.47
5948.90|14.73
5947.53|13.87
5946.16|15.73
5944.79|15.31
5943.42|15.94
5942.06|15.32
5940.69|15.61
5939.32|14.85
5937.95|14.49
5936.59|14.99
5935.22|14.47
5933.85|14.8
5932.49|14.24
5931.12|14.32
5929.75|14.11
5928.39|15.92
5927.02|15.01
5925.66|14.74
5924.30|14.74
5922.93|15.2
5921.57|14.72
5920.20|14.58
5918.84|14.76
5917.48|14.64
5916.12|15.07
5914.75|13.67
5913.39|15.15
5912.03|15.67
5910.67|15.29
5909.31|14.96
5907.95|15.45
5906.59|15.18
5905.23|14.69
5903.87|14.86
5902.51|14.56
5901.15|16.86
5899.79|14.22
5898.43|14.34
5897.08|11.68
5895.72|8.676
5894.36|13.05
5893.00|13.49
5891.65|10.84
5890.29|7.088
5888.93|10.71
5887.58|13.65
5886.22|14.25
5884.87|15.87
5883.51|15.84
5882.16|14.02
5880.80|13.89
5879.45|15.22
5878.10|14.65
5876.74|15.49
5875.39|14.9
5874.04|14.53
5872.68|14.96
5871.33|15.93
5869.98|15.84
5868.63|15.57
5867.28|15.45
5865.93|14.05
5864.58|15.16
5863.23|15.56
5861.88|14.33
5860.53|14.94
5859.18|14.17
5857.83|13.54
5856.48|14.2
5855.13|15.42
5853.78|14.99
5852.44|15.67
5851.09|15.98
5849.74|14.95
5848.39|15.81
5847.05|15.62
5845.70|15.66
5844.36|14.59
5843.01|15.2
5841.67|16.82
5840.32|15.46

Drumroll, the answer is 3.0 Ang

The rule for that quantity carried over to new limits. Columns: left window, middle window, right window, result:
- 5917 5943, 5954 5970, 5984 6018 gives 0.04 Ang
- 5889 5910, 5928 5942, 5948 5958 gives -0.80 Ang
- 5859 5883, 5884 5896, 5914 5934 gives 2.21 Ang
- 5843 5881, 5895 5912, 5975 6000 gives 0.83 Ang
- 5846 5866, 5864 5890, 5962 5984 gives 0.63 Ang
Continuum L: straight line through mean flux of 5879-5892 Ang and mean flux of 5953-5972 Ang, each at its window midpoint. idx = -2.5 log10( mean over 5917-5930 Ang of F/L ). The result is -0.067 mag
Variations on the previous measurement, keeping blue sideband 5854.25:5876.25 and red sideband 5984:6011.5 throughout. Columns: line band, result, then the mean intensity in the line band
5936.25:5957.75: 0.01 mag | 14.8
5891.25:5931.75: 0.04 mag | 14.4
